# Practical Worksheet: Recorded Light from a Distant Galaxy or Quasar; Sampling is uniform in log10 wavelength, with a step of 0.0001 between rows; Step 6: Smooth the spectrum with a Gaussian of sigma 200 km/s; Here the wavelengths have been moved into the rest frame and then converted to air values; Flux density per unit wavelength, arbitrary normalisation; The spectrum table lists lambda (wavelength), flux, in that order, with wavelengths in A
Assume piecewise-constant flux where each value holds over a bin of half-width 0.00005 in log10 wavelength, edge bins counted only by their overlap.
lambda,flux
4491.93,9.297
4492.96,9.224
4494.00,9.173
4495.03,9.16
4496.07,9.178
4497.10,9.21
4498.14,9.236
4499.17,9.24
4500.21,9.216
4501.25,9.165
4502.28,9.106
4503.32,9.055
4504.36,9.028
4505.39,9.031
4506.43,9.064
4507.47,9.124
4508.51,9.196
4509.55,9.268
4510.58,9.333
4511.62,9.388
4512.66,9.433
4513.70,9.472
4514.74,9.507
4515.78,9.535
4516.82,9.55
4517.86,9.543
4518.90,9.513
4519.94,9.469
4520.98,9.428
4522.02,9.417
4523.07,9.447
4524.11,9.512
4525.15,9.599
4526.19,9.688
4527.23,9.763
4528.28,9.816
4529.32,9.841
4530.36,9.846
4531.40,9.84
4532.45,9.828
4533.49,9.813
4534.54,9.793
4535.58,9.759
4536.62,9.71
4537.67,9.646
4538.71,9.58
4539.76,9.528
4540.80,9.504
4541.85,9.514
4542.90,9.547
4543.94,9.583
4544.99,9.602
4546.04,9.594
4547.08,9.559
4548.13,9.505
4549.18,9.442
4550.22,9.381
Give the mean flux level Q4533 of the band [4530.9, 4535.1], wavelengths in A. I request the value 9.81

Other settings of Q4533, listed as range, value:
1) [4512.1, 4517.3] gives 9.49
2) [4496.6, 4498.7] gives 9.23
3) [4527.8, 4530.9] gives 9.86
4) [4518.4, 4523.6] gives 9.45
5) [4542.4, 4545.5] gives 9.59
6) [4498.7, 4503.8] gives 9.15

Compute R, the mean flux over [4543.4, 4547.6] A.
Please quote 9.6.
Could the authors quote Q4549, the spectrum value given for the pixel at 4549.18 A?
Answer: 9.442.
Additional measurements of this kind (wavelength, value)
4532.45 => 9.828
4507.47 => 9.124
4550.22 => 9.381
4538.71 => 9.58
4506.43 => 9.064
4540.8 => 9.504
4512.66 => 9.433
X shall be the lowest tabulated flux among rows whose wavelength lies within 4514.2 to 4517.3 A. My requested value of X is 9.507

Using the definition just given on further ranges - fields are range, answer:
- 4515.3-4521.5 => 9.428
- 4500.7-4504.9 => 9.028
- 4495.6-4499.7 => 9.178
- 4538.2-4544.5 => 9.504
